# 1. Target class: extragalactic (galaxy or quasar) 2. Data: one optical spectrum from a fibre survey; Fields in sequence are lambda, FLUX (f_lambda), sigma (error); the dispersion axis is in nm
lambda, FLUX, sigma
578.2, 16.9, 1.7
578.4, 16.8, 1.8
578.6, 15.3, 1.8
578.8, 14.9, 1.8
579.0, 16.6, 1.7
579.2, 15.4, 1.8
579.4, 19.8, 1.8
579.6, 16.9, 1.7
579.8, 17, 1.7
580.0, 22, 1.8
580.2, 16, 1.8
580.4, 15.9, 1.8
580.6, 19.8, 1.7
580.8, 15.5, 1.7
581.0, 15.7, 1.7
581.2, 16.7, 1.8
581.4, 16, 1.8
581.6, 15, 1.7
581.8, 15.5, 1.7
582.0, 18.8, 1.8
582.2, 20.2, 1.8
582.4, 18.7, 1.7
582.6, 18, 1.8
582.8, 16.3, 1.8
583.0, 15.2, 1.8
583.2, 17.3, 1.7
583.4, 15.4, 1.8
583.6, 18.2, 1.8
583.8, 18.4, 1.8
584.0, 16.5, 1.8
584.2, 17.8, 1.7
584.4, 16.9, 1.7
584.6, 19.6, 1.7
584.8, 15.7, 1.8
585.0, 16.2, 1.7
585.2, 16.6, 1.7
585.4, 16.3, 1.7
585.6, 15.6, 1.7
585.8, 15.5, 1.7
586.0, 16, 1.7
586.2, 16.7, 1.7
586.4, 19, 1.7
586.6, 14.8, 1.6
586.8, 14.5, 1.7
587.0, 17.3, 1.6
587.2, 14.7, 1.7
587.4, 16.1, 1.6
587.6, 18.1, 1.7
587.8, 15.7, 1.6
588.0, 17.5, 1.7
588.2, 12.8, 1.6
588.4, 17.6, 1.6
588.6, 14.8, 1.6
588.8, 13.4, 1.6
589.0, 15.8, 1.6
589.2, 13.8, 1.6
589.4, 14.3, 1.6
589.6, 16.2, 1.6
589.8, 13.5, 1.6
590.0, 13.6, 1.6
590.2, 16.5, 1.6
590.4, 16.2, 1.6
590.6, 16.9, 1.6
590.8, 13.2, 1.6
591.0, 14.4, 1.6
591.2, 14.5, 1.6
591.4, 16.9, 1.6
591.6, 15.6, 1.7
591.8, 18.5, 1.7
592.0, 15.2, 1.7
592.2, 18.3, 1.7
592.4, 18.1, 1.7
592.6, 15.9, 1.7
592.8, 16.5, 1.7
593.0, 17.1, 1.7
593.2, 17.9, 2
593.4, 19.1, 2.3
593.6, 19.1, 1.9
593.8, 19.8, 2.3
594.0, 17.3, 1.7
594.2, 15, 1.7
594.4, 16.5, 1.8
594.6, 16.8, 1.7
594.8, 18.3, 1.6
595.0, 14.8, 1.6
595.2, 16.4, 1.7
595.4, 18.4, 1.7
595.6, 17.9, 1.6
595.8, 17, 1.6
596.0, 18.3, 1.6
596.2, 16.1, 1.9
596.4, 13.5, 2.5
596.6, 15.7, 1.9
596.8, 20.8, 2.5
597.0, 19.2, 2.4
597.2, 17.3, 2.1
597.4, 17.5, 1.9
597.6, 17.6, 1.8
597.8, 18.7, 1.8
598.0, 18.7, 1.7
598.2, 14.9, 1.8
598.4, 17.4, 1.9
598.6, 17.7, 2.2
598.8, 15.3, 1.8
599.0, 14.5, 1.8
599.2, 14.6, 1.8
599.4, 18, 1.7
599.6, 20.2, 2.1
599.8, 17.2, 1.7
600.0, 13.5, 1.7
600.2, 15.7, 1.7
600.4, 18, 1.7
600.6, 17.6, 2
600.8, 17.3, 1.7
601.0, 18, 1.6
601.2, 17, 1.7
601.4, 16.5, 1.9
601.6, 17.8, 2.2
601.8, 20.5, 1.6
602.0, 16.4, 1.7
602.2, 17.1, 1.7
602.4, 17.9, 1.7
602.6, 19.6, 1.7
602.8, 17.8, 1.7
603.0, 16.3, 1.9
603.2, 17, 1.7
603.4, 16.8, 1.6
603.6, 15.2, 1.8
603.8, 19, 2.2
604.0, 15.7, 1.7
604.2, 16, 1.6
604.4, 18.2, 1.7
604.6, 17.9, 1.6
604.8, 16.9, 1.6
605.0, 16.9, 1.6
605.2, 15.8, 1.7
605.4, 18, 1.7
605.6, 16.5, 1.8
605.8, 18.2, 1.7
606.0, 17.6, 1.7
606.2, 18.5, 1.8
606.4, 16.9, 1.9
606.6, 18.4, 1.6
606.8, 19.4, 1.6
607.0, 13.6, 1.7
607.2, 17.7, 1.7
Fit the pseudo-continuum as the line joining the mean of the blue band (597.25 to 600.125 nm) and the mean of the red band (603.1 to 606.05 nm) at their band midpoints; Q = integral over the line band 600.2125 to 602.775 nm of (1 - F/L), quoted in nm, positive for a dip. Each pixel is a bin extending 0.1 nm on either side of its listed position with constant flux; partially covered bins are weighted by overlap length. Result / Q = -0.12 nm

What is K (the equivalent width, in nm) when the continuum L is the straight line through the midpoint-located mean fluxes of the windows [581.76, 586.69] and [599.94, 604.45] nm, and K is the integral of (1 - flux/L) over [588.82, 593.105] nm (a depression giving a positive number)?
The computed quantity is 0.344 nm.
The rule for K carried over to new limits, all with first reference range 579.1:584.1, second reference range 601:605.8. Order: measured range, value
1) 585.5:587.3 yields 0.13 nm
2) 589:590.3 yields 0.19 nm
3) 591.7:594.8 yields -0.03 nm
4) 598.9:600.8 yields 0.07 nm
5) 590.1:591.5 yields 0.14 nm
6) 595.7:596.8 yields 0.05 nm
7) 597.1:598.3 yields -0.01 nm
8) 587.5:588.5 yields 0.05 nm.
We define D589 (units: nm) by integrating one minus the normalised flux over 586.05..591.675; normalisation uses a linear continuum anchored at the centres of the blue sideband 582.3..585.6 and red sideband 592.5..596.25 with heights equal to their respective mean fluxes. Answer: 0.53 nm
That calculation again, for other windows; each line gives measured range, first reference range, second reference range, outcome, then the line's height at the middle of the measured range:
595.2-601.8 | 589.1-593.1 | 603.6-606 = -0.27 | 16.5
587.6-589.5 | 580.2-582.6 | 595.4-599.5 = 0.20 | 17.1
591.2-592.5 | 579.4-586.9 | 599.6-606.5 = 0.01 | 17.1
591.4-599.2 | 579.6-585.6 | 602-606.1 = 0.01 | 17.2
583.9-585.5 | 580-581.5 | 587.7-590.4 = -0.09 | 16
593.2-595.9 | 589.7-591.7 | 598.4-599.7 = -0.26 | 15.9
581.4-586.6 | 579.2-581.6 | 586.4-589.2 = -0.16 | 16.5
